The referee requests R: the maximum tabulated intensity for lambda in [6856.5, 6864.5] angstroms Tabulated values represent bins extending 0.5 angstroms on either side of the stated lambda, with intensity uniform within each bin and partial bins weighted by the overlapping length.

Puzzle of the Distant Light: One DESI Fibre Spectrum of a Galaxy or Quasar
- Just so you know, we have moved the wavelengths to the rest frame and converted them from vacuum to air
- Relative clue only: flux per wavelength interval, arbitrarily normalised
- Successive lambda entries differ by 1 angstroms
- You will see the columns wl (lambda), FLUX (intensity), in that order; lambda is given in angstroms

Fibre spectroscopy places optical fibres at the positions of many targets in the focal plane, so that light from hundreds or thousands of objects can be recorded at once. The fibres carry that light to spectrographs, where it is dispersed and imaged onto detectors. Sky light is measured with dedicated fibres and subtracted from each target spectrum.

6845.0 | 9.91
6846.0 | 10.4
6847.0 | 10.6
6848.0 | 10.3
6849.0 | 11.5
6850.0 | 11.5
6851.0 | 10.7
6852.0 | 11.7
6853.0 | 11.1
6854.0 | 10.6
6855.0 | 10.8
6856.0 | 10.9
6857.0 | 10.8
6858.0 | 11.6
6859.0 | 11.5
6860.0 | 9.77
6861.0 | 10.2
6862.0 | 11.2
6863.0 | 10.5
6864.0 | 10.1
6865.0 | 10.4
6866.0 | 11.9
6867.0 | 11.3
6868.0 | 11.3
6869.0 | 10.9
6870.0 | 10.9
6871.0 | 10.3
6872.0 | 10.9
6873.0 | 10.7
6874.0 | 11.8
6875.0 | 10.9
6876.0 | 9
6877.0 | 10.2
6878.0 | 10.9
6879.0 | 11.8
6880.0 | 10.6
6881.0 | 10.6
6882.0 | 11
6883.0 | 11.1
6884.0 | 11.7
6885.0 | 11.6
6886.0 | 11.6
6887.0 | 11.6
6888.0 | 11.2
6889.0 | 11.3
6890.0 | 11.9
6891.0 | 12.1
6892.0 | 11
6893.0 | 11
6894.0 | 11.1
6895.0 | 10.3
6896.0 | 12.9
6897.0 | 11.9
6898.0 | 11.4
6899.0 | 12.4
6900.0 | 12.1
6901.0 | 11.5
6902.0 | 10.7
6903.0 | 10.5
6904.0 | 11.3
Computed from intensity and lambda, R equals 11.6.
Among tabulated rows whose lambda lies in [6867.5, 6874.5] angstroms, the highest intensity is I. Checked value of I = 11.8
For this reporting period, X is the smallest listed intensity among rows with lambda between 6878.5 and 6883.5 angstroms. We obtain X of 10.6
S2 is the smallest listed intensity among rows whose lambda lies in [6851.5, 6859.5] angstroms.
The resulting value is 10.6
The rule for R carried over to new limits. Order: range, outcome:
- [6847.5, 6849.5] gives 11.5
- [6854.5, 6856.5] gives 10.9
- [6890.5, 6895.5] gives 12.1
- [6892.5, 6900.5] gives 12.9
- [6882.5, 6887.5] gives 11.7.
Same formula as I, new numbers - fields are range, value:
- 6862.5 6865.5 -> 10.5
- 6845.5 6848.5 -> 10.6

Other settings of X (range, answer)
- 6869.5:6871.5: 10.3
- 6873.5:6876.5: 9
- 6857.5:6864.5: 9.77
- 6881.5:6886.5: 11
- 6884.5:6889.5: 11.2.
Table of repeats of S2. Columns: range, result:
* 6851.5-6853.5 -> 11.1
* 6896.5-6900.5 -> 11.4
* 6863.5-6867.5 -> 10.1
